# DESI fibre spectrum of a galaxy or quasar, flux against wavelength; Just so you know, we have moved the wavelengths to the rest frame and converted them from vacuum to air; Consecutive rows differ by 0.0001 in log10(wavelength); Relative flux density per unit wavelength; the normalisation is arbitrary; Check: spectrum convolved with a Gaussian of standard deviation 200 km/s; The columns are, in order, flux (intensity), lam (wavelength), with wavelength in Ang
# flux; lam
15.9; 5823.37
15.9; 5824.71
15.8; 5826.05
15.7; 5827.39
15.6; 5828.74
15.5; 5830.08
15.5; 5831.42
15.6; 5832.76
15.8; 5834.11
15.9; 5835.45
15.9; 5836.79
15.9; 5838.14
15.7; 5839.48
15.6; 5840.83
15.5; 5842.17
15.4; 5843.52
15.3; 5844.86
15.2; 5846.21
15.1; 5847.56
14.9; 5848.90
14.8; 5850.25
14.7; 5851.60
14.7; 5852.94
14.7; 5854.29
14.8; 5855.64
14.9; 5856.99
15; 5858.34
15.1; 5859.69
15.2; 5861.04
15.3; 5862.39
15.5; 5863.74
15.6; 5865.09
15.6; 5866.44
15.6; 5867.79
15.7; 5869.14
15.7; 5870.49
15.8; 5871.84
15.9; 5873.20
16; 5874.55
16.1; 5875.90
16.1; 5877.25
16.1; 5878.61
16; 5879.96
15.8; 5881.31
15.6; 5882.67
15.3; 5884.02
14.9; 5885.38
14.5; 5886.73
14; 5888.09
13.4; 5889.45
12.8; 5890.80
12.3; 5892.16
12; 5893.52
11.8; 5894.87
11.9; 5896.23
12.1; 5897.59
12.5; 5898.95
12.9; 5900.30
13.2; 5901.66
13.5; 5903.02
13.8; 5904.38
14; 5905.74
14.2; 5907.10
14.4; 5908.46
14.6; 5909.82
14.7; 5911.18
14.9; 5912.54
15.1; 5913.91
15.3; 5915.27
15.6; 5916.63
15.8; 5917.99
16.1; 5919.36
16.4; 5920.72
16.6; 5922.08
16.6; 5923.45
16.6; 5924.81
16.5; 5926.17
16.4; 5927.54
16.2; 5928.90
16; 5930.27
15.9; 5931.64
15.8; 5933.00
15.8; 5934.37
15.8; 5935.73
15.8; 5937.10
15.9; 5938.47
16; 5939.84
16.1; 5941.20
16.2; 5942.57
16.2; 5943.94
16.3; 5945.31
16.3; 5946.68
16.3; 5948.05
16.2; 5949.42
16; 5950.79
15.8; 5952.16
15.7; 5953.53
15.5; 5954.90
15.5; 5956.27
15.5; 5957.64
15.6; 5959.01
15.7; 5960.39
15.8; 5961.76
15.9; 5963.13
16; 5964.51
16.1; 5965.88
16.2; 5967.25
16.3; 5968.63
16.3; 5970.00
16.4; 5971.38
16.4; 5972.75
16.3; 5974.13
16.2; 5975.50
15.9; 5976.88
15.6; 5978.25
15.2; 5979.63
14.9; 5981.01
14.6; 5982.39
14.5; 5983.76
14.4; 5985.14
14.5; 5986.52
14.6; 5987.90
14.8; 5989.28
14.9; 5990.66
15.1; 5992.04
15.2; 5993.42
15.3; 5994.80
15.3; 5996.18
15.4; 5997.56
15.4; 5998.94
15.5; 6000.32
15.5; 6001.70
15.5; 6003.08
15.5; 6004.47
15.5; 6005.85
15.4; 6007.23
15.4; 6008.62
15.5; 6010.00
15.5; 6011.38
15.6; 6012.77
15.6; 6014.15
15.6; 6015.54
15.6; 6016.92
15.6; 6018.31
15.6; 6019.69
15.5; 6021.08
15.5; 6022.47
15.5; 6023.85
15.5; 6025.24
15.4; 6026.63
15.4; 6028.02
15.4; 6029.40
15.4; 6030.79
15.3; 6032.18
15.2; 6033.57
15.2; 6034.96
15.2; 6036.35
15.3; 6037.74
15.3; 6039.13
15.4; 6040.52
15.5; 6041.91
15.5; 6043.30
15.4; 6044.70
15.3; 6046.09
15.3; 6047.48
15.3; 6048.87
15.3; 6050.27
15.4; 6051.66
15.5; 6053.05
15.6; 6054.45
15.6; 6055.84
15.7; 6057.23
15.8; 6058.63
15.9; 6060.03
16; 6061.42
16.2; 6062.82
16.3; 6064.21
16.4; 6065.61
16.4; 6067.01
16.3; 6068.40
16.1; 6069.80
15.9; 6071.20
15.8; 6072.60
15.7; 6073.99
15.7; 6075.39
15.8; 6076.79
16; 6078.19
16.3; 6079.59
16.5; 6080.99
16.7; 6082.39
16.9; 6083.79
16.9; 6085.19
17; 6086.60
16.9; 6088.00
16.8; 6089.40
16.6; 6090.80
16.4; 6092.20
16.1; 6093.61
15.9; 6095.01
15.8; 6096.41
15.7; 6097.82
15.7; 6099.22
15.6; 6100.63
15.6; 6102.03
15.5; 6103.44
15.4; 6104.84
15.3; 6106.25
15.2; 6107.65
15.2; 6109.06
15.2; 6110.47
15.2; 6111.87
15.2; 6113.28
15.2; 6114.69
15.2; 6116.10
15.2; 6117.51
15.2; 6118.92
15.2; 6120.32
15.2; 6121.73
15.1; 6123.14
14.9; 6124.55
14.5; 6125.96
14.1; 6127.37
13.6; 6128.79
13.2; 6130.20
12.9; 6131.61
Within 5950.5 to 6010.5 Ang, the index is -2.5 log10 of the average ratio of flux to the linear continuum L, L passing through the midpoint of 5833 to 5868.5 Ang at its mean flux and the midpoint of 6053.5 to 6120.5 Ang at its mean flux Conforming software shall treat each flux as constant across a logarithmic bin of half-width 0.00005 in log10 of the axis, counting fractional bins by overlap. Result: 0.01 mag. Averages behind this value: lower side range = 15.3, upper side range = 15.9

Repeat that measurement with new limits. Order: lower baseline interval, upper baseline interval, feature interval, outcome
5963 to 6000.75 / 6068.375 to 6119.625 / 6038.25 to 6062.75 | 0.01 mag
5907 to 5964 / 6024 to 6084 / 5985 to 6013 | 0.04 mag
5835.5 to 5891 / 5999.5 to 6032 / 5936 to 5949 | -0.05 mag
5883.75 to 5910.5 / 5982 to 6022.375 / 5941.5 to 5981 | -0.10 mag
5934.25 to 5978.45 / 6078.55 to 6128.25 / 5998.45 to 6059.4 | 0.03 mag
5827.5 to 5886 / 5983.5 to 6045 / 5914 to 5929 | -0.05 mag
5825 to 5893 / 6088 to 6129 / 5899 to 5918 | 0.07 mag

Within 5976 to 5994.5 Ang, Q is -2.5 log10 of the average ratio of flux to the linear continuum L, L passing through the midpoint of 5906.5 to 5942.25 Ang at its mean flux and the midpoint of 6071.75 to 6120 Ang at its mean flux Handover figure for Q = 0.06 mag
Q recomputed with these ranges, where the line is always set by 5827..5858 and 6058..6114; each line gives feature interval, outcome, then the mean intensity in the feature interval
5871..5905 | 0.093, 14.2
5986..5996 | 0.057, 14.9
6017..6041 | 0.031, 15.4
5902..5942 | 0.002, 15.5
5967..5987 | 0.008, 15.6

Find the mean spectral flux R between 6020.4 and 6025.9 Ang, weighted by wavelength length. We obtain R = 15.5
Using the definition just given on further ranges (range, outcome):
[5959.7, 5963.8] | 15.8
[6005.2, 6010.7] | 15.5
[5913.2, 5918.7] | 15.4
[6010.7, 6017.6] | 15.6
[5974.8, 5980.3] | 15.7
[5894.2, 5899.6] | 12.1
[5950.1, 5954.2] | 15.8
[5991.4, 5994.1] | 15.2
